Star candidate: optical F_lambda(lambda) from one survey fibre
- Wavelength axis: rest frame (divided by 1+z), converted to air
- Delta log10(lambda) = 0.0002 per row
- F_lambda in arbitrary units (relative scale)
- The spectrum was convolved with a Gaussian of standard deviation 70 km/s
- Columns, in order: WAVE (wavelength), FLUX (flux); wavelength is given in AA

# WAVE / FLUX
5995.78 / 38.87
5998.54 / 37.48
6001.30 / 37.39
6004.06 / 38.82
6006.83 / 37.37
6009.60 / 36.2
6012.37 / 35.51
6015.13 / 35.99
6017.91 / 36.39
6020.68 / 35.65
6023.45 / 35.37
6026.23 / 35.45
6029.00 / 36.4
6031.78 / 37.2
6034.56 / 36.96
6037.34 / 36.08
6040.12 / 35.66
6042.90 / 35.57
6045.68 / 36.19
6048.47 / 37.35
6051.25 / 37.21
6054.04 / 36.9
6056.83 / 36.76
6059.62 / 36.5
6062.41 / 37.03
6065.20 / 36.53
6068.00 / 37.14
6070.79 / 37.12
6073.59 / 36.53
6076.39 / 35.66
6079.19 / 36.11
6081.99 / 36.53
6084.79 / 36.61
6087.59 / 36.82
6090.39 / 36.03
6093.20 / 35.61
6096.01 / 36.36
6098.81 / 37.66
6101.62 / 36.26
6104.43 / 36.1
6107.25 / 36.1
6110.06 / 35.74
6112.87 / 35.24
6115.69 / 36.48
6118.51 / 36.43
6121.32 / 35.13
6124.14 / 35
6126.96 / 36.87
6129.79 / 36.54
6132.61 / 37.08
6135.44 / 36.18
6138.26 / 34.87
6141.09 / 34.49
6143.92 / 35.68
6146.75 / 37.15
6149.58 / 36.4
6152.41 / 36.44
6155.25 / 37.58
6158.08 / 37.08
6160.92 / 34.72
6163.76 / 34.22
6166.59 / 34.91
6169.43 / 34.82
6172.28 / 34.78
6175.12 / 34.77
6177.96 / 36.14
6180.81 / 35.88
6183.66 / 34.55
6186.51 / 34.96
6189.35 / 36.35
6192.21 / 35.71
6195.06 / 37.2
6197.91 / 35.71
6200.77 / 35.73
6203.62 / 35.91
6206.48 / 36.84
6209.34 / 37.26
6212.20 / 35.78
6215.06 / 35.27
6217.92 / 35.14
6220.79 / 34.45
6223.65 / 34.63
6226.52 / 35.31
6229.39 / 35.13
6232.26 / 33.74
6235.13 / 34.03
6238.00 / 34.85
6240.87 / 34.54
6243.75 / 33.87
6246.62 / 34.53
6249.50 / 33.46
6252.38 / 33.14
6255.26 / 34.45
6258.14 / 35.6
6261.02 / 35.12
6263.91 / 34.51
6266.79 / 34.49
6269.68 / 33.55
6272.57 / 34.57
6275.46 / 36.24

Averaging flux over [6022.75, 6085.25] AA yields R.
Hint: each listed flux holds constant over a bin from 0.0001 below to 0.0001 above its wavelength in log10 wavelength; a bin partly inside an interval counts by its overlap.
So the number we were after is 36.5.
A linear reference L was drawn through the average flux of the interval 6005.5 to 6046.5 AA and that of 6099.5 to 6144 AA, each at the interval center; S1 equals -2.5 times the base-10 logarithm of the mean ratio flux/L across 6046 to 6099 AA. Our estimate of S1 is -0.02 mag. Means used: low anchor 36.1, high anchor 35.9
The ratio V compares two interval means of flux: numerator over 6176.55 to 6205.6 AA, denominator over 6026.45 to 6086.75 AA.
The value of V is 0.98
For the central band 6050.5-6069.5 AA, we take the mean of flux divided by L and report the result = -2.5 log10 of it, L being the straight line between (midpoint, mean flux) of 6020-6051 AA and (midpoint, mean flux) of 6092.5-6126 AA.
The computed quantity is -0.02 mag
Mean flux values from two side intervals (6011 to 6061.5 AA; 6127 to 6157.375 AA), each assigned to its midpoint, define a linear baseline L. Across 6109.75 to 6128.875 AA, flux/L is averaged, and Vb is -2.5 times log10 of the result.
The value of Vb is 0.01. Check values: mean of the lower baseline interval 36.3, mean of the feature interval 35.9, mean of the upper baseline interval 36.3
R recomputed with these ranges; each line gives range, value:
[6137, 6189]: 35.5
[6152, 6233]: 35.6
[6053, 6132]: 36.4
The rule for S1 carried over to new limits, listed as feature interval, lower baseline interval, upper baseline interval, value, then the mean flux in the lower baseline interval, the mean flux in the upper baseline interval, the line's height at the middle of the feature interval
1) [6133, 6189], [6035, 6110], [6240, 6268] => -0.005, 36.5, 34.4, 35.4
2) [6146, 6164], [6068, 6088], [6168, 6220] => -0.010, 36.5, 35.7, 36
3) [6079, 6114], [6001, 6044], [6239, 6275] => -0.016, 36.4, 34.4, 35.7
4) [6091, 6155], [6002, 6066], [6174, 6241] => -0.005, 36.5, 35.4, 35.9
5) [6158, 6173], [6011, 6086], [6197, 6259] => 0.017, 36.4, 35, 35.5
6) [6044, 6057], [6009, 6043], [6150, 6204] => -0.026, 36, 35.7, 36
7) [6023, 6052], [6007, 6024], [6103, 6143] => -0.011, 36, 35.9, 36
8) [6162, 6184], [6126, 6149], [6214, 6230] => 0.018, 36.1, 35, 35.6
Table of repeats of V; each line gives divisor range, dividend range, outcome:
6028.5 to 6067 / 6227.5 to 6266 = 0.94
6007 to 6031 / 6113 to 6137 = 1.00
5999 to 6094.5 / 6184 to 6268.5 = 0.96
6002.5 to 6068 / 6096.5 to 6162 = 0.99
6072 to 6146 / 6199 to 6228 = 0.99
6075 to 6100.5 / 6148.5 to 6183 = 0.98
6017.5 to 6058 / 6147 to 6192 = 0.98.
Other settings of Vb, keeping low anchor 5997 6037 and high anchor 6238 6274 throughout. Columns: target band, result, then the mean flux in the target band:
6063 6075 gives -0.02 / 36.8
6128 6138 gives -0.03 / 36.4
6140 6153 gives -0.02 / 36.1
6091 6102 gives -0.02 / 36.5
